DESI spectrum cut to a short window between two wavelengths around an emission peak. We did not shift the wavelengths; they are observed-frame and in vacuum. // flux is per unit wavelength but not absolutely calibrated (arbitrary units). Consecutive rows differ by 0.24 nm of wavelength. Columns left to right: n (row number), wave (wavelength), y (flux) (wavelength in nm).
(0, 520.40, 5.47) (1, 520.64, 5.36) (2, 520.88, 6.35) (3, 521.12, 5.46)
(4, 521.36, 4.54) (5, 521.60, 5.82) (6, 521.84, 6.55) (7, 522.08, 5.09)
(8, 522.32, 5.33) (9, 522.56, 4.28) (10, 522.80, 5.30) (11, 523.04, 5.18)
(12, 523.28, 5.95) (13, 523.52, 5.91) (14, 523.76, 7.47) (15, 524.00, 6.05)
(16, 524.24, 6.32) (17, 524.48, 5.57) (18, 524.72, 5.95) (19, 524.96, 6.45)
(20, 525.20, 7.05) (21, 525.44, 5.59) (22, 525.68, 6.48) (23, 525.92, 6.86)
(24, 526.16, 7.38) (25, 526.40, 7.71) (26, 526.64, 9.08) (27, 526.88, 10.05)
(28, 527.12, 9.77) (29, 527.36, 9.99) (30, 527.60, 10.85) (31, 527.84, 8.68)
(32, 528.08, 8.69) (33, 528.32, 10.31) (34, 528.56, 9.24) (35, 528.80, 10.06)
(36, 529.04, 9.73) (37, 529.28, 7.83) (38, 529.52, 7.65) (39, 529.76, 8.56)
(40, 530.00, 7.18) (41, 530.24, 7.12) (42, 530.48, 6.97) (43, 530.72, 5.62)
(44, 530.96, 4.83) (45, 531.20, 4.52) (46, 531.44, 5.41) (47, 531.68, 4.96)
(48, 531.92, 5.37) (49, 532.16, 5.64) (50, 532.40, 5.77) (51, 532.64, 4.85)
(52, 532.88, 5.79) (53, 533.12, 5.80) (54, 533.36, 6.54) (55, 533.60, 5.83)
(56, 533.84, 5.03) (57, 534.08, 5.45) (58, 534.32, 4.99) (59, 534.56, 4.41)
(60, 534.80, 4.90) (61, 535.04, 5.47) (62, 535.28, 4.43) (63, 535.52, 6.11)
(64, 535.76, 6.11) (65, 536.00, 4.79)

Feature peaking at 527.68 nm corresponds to Mg II 2798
